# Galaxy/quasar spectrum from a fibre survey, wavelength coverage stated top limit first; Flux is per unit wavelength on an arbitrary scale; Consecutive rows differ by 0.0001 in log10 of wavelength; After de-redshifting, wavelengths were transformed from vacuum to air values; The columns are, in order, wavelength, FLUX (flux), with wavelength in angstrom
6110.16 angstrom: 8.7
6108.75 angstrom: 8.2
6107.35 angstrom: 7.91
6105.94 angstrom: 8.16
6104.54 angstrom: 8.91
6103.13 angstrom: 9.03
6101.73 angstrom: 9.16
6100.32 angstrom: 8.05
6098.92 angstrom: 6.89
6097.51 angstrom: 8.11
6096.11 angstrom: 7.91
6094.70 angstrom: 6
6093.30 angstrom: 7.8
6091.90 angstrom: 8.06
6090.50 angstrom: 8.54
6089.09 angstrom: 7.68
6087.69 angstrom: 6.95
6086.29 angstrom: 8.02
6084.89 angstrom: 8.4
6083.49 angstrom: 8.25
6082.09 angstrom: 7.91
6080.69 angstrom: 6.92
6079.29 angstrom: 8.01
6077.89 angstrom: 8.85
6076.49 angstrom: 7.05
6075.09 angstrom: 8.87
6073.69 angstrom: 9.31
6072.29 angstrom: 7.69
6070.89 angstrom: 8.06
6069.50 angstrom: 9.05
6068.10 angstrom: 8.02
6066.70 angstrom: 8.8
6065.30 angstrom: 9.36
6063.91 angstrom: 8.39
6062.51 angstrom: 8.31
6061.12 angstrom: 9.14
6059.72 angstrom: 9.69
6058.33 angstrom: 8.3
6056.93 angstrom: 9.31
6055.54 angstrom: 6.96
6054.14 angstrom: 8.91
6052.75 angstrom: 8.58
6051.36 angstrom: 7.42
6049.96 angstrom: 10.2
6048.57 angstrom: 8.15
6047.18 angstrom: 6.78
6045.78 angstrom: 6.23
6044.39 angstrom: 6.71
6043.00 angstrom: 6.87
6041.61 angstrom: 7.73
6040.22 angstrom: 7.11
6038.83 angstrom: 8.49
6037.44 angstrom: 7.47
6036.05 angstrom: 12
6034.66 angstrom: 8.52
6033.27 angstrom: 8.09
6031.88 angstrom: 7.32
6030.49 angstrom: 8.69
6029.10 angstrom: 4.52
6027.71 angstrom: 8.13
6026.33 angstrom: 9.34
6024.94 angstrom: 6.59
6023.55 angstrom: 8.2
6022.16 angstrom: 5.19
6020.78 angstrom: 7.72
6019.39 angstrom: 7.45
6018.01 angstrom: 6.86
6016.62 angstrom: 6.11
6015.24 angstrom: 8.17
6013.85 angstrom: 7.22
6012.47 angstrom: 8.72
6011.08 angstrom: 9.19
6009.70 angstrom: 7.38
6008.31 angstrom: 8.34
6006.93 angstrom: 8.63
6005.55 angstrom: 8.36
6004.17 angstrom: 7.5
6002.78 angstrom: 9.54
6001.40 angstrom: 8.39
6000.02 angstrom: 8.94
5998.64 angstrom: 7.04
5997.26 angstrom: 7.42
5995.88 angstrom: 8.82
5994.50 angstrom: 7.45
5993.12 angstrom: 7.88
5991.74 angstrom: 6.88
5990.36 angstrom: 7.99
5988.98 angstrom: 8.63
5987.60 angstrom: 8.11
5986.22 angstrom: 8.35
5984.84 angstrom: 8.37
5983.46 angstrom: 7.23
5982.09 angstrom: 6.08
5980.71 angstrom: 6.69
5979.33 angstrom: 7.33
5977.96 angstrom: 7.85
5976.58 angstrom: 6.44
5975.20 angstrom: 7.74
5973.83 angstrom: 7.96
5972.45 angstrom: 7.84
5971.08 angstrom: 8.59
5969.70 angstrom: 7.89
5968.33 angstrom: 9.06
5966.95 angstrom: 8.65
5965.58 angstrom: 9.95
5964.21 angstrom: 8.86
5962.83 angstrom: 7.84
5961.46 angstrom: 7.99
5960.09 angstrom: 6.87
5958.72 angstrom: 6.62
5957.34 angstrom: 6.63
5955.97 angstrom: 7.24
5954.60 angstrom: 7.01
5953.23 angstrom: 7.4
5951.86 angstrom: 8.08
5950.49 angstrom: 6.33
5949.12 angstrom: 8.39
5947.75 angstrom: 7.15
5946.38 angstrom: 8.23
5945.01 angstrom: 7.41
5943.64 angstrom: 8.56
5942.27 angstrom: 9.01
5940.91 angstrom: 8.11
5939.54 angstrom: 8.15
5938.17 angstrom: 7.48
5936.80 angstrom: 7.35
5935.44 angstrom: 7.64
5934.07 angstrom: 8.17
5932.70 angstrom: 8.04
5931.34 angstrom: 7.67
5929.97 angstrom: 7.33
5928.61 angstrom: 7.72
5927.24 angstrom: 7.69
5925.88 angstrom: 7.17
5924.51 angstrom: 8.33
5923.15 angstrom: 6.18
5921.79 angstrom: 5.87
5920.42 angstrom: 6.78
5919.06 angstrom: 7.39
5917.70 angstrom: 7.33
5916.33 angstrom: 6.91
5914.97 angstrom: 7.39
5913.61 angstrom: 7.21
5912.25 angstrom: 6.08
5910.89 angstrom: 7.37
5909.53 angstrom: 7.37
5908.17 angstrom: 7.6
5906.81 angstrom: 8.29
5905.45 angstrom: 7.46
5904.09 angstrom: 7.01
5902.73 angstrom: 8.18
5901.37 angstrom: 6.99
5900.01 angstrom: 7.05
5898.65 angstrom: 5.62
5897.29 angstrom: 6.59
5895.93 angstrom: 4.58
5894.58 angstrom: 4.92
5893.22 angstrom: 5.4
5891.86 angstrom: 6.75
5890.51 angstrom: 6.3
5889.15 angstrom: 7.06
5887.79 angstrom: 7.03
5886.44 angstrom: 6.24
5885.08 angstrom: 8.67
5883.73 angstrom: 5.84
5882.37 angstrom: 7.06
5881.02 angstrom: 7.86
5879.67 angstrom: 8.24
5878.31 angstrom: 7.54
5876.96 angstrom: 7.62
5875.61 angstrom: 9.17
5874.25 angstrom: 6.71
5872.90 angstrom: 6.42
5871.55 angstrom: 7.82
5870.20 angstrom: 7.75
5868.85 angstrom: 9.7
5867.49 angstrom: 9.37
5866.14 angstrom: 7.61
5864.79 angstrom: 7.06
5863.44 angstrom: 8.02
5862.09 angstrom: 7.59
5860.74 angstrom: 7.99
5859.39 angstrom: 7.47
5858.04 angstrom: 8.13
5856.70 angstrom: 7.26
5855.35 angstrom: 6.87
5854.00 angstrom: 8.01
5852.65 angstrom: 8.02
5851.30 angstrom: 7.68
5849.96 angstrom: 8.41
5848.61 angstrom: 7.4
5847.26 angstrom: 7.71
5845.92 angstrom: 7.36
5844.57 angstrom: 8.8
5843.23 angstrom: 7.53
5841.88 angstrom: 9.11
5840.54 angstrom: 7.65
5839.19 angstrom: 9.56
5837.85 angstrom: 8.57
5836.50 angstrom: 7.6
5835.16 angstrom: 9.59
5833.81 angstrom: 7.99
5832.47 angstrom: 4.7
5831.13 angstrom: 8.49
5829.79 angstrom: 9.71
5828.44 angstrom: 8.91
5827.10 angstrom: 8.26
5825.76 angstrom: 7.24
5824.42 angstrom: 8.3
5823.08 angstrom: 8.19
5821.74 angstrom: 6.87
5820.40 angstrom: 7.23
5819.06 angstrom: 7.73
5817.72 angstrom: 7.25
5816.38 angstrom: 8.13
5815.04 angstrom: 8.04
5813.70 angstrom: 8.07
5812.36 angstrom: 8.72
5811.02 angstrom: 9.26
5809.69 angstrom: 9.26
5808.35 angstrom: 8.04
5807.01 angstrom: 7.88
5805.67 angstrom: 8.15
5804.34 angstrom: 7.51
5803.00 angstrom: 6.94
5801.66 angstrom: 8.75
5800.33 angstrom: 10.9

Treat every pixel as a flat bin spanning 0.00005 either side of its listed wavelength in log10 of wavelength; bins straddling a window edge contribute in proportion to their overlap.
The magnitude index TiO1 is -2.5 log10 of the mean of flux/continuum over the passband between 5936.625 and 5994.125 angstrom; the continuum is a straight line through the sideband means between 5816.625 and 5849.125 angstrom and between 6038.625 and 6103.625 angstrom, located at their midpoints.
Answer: 0.04 mag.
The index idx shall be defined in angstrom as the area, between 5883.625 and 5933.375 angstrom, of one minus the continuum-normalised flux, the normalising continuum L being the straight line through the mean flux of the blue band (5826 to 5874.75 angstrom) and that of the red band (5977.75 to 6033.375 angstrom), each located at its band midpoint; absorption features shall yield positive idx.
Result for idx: 5.7 angstrom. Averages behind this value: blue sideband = 7.97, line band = 6.97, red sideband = 7.72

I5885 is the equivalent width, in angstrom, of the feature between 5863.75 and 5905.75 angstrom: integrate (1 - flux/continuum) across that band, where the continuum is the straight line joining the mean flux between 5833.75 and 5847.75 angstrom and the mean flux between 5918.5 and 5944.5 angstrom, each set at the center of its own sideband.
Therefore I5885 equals 4.4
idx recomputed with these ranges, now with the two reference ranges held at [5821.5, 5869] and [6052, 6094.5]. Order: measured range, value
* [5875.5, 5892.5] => 1.6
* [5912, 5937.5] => 2.5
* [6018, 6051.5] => 2.2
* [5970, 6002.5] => 1.6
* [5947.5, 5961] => 1.6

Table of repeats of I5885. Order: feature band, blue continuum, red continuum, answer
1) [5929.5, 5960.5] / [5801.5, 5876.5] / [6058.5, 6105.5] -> 1.8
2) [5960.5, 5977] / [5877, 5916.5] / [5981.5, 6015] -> -1.1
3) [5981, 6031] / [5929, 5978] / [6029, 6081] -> 1.7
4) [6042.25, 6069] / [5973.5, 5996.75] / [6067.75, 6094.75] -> -1.0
